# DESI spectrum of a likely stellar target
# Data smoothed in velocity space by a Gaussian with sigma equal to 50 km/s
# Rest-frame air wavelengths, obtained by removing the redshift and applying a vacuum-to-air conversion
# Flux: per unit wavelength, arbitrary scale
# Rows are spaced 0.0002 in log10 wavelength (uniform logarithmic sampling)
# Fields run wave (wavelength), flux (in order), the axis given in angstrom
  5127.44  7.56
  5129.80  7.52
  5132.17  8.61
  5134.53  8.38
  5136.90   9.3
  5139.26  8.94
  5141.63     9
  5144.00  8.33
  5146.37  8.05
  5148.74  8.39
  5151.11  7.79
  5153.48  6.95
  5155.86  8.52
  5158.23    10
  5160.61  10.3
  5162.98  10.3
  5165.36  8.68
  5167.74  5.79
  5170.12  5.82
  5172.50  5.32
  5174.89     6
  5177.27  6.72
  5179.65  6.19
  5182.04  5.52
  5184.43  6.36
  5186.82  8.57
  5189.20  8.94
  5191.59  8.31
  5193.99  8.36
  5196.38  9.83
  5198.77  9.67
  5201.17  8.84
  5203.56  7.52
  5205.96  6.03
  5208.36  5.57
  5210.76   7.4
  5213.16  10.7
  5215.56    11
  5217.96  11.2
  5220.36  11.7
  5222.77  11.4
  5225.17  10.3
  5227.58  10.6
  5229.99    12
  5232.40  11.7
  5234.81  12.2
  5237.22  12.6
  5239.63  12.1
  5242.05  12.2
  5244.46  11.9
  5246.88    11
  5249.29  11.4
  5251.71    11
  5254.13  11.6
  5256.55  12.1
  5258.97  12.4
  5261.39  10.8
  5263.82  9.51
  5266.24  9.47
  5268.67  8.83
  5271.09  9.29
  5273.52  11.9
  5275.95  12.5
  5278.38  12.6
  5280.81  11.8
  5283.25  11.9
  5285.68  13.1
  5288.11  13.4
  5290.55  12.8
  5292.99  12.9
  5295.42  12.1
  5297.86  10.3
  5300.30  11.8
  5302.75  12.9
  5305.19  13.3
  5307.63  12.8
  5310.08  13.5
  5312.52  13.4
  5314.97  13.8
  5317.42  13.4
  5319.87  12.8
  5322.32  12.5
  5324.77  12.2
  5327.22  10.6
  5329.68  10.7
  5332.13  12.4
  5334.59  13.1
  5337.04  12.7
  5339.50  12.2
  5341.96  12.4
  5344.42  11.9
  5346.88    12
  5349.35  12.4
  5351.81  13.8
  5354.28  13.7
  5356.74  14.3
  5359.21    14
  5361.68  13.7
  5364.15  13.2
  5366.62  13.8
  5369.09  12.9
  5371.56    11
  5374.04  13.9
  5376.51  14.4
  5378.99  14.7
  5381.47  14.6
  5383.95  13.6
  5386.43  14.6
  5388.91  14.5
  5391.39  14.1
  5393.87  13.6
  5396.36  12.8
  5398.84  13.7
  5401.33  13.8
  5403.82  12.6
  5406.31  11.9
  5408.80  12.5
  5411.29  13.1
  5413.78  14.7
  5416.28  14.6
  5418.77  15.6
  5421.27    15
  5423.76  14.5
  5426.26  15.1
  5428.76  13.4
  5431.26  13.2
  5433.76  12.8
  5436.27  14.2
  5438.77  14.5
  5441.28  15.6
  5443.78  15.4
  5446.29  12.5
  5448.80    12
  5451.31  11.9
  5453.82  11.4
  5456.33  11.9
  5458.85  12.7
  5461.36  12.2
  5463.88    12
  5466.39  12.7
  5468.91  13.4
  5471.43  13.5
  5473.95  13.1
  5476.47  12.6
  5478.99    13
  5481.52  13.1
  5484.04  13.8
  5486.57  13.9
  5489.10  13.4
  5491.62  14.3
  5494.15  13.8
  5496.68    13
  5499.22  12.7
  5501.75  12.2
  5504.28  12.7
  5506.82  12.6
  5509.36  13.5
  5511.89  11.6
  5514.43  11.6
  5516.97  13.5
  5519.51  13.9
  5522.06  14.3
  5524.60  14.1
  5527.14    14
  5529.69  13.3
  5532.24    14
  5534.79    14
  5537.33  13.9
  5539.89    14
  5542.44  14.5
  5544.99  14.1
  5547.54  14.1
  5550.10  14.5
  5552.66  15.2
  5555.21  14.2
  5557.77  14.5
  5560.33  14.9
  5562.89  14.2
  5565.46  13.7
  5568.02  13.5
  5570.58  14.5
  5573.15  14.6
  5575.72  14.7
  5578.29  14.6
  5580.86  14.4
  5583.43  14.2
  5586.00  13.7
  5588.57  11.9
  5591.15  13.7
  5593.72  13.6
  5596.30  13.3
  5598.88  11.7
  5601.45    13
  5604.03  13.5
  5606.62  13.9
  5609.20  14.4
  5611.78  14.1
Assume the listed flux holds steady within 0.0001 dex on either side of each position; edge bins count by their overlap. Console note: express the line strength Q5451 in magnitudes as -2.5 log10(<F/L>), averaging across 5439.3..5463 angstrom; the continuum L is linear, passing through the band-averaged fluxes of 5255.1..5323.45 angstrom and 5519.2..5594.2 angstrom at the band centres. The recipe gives 0.035 mag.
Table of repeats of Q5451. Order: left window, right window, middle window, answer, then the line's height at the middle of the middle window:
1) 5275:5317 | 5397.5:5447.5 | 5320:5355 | 0.065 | 13.1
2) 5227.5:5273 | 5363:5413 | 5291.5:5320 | -0.054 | 12.1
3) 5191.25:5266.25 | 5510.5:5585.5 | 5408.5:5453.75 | -0.097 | 12.7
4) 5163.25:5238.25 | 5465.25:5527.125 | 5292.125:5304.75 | -0.179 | 10.2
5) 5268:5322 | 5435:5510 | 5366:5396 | -0.086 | 12.7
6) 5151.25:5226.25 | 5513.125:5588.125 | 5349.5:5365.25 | -0.239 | 11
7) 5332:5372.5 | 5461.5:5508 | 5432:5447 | -0.093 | 13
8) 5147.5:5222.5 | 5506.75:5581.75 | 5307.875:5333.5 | -0.207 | 10.4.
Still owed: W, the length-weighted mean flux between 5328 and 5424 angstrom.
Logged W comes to 13.4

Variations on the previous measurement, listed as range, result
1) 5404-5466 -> 13.4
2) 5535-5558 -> 14.3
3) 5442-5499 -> 13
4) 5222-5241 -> 11.6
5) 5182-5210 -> 7.88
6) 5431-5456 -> 13.3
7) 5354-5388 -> 13.8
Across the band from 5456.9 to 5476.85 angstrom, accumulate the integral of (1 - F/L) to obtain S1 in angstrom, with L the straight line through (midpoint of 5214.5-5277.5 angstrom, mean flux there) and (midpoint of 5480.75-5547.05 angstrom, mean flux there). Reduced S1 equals 0.5 angstrom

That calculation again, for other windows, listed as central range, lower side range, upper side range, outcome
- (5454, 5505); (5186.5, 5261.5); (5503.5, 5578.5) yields 0.9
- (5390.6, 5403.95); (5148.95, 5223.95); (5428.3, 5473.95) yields -1.5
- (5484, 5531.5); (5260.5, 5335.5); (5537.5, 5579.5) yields 2.1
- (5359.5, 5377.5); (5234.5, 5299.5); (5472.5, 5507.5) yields -1.4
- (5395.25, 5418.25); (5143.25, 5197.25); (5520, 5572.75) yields -3.1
